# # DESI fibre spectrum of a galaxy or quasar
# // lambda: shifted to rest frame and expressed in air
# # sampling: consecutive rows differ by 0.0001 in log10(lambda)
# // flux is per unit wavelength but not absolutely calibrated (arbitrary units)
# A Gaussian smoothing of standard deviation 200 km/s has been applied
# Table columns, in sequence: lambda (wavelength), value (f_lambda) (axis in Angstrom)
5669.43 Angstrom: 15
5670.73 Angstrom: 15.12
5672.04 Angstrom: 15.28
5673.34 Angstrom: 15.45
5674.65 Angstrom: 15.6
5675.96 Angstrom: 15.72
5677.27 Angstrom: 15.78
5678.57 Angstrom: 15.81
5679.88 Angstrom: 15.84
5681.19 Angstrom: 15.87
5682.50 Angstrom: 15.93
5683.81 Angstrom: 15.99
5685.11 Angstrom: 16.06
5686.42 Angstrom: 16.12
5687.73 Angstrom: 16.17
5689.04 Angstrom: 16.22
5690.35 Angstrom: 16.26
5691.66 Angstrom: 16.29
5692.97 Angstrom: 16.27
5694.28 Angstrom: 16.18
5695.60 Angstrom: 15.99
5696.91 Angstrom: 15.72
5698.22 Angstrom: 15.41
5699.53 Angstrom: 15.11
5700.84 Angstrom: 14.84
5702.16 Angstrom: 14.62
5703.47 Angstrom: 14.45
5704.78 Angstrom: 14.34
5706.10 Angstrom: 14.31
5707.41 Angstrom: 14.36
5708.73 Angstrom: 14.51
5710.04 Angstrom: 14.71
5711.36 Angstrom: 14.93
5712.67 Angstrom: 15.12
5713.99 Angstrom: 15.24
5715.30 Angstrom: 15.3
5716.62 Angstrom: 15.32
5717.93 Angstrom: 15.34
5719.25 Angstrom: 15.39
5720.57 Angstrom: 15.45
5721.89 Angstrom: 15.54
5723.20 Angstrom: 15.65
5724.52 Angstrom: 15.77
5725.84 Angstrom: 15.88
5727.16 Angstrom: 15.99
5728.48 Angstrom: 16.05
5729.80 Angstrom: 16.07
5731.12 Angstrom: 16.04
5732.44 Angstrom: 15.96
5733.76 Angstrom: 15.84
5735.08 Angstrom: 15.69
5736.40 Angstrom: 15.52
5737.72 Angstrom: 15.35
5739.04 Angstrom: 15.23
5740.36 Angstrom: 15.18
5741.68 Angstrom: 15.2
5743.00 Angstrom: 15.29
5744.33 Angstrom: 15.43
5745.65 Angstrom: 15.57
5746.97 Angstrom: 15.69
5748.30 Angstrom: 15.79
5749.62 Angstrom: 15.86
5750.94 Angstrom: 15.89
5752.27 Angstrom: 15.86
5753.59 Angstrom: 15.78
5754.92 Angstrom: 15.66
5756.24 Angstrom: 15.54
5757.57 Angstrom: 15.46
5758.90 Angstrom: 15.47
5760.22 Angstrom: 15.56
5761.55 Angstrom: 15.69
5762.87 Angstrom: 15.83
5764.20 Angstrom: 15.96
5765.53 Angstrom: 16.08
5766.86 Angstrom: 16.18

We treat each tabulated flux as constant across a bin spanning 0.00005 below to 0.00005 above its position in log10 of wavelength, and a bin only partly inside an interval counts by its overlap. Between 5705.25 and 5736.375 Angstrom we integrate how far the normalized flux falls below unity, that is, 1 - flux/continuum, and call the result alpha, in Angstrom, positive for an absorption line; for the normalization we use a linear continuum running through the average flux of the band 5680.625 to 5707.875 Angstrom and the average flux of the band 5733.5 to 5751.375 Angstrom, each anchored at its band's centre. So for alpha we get 0.3 Angstrom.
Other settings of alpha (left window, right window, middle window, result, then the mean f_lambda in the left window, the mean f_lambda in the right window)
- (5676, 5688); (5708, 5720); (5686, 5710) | 0.2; 15.9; 15.1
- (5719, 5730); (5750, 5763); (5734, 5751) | 0.2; 15.7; 15.7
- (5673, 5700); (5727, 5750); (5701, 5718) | 1.1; 15.9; 15.6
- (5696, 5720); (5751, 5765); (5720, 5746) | -0.5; 15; 15.7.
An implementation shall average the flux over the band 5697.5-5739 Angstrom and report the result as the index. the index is 15.3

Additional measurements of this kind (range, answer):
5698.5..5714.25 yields 14.7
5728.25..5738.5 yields 15.8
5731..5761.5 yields 15.6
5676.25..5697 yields 16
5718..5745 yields 15.6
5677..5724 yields 15.5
